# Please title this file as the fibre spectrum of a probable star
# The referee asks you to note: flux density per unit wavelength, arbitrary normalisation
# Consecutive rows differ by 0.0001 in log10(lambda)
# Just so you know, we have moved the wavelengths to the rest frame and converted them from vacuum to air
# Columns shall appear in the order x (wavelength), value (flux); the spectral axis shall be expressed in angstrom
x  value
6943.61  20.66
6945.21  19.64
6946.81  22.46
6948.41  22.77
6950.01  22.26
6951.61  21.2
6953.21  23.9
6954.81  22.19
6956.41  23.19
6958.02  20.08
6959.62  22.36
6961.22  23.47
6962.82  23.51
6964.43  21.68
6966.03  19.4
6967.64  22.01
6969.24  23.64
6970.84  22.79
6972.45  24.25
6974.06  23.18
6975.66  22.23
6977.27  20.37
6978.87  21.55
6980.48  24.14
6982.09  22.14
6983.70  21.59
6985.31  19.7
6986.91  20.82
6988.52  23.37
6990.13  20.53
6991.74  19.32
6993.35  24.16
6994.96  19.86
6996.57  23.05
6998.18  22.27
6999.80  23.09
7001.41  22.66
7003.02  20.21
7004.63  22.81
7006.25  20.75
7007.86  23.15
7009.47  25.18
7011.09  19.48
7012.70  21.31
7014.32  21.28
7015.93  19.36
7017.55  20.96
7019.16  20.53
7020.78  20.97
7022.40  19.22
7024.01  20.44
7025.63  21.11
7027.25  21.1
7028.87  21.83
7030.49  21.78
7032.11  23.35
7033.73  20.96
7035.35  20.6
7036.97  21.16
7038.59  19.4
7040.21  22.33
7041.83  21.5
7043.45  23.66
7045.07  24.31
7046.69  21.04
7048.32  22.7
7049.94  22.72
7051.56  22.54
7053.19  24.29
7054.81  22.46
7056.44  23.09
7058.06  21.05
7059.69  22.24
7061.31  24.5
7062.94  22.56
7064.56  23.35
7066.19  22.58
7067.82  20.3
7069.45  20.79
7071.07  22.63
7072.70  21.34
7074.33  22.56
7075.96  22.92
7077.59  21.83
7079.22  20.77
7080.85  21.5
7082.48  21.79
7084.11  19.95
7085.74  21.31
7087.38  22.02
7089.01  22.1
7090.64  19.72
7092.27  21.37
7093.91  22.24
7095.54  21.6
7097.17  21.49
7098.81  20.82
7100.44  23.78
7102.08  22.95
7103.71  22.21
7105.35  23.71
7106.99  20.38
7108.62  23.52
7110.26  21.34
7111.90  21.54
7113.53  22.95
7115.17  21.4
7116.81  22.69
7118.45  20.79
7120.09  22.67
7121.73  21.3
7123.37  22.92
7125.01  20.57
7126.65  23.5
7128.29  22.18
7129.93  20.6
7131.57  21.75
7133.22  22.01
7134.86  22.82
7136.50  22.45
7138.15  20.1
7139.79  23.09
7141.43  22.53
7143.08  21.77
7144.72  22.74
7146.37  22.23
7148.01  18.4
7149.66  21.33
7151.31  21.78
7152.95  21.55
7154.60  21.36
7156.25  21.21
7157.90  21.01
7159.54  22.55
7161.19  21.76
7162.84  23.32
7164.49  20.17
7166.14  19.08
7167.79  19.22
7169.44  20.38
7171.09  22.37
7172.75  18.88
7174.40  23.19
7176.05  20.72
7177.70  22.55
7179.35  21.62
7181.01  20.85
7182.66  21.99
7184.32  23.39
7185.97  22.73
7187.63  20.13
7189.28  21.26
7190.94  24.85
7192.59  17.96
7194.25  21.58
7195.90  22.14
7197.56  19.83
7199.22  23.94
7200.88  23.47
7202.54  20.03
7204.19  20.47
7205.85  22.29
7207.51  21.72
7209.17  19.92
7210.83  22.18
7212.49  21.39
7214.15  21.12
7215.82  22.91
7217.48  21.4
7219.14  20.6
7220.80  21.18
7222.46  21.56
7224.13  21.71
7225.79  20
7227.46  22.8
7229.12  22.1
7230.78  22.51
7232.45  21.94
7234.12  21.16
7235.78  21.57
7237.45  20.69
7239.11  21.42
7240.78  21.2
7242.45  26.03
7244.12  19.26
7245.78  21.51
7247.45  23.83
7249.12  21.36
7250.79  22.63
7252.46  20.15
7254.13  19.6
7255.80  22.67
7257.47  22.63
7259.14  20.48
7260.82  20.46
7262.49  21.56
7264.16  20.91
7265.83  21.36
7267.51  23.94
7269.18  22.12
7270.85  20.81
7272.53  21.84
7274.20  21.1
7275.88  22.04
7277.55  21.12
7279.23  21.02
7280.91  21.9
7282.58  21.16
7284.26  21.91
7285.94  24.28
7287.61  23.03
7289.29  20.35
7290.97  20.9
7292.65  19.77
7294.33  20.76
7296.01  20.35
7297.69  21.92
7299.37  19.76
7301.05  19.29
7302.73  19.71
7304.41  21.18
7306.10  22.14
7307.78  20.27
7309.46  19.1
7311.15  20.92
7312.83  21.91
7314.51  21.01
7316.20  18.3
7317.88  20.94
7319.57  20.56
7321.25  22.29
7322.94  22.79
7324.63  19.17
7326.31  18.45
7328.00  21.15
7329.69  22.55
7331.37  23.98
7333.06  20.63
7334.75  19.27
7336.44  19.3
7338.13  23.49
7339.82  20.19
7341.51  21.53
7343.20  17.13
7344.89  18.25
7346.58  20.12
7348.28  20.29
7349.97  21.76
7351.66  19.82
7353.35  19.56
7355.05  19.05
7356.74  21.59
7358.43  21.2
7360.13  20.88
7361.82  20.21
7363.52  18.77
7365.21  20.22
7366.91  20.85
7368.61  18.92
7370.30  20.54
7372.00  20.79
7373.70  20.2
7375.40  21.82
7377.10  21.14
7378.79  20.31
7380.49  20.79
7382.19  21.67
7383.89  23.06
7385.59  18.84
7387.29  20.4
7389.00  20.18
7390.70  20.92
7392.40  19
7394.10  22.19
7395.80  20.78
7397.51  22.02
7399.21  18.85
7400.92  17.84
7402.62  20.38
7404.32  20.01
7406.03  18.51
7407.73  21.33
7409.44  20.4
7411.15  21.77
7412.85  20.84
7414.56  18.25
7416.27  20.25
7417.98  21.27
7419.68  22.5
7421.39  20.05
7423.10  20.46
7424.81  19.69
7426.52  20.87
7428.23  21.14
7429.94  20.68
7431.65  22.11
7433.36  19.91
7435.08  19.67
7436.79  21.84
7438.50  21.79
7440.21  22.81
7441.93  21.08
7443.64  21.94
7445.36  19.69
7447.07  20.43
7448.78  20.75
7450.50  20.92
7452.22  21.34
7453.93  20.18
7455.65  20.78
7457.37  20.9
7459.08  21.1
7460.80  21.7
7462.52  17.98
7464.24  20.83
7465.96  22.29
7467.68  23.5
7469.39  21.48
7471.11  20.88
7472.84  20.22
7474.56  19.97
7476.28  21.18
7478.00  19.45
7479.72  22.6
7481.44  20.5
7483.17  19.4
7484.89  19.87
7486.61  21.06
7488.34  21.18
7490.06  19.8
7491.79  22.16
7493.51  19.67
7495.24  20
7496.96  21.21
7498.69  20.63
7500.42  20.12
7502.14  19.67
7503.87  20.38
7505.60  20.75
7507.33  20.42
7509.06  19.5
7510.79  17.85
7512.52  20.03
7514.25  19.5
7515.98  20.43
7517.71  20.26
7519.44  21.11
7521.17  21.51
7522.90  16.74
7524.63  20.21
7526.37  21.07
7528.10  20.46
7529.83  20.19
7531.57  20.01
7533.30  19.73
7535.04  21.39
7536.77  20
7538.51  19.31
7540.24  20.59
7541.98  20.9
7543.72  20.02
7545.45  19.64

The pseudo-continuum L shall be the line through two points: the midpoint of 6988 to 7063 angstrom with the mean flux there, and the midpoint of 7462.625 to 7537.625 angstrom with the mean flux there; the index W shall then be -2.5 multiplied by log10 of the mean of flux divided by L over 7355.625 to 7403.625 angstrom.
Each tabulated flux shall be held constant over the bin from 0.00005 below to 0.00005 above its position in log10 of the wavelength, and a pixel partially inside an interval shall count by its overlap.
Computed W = 0.014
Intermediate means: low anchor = 21.8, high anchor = 20.4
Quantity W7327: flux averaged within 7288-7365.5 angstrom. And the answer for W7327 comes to 20.5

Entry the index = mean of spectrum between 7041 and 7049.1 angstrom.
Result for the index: 22.6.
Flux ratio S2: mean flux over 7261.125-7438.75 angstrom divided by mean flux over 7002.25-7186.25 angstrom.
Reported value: 1.0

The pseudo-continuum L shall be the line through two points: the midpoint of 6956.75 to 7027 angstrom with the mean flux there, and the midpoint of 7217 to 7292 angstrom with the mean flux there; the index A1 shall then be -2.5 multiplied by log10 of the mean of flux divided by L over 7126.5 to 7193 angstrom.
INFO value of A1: 0.01 mag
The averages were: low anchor 21.7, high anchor 21.6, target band 21.5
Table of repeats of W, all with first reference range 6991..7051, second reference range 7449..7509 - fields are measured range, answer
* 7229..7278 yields -0.026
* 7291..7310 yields 0.033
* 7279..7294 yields -0.026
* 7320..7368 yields 0.024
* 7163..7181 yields 0.021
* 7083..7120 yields -0.019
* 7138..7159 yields -0.009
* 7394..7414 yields 0.028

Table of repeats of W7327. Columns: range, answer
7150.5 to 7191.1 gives 21.5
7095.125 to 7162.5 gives 21.9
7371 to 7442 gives 20.7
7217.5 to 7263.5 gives 21.6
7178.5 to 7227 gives 21.5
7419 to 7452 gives 21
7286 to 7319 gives 20.7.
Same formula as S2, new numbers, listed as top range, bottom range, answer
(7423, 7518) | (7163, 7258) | 0.96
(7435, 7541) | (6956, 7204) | 0.94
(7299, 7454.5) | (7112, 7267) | 0.95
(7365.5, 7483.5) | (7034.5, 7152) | 0.94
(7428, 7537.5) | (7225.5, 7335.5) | 0.97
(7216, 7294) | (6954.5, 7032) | 0.99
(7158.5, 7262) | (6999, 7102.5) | 0.99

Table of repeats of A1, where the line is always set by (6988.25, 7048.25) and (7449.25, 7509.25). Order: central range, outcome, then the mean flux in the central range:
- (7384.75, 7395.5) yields 0.030 mag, 20.3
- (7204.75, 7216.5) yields -0.020 mag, 21.6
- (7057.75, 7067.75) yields -0.056 mag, 22.6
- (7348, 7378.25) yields 0.025 mag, 20.4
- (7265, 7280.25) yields -0.031 mag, 21.7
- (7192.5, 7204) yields -0.012 mag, 21.5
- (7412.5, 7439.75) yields 0.003 mag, 20.7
